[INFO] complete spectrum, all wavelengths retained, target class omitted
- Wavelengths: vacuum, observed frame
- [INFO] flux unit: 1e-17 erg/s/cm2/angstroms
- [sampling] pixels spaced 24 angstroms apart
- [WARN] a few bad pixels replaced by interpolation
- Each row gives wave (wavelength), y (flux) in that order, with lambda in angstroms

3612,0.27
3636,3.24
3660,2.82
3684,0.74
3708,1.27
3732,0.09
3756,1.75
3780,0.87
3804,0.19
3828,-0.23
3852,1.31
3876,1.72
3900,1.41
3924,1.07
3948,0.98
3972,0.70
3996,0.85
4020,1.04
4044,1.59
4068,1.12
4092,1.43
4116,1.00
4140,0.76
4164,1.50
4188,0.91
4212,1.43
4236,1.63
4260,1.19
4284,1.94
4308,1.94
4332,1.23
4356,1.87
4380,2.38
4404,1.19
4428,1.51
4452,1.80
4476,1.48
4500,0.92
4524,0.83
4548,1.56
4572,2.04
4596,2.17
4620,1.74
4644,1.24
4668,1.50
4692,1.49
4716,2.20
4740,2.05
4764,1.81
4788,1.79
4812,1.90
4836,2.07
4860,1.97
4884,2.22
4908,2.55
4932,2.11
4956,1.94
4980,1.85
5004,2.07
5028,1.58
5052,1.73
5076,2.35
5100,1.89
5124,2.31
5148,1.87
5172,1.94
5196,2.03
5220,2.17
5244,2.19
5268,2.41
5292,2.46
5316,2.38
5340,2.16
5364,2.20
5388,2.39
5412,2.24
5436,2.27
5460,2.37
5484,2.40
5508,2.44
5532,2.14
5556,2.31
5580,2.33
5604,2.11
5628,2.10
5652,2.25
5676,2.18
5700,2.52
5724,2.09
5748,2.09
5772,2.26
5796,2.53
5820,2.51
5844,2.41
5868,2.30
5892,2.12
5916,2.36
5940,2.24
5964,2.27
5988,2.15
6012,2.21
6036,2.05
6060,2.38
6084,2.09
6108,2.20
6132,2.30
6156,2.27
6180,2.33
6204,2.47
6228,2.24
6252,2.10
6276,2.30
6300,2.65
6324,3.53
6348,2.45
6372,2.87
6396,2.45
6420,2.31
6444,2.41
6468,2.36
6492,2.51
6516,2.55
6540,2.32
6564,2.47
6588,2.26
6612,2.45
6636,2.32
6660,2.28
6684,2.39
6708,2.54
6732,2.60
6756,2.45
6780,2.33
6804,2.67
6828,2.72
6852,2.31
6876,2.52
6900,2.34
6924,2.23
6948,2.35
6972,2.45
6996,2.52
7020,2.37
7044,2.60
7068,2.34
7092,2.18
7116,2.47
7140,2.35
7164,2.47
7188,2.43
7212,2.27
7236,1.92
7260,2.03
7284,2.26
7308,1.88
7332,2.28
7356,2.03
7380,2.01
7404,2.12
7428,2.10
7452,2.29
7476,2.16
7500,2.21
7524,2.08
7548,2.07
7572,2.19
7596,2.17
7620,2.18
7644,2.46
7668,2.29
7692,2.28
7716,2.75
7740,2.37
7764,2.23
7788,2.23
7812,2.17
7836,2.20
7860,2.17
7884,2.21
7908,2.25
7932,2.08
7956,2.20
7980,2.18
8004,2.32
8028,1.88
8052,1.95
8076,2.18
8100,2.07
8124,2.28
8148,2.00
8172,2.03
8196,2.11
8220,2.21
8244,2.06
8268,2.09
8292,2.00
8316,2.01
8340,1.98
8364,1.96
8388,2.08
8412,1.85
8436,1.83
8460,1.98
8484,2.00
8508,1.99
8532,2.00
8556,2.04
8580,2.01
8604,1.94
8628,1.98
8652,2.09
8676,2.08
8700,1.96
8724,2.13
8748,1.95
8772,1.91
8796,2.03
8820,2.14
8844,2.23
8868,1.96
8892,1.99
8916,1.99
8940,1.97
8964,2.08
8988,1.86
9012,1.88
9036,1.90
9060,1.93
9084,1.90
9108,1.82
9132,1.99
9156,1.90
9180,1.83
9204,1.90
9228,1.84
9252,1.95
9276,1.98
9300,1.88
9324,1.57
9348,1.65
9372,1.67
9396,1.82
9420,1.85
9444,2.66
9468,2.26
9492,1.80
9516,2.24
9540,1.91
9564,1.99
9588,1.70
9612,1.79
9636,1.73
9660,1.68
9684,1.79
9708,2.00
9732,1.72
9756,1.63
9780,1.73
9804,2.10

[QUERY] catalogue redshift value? 0.17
